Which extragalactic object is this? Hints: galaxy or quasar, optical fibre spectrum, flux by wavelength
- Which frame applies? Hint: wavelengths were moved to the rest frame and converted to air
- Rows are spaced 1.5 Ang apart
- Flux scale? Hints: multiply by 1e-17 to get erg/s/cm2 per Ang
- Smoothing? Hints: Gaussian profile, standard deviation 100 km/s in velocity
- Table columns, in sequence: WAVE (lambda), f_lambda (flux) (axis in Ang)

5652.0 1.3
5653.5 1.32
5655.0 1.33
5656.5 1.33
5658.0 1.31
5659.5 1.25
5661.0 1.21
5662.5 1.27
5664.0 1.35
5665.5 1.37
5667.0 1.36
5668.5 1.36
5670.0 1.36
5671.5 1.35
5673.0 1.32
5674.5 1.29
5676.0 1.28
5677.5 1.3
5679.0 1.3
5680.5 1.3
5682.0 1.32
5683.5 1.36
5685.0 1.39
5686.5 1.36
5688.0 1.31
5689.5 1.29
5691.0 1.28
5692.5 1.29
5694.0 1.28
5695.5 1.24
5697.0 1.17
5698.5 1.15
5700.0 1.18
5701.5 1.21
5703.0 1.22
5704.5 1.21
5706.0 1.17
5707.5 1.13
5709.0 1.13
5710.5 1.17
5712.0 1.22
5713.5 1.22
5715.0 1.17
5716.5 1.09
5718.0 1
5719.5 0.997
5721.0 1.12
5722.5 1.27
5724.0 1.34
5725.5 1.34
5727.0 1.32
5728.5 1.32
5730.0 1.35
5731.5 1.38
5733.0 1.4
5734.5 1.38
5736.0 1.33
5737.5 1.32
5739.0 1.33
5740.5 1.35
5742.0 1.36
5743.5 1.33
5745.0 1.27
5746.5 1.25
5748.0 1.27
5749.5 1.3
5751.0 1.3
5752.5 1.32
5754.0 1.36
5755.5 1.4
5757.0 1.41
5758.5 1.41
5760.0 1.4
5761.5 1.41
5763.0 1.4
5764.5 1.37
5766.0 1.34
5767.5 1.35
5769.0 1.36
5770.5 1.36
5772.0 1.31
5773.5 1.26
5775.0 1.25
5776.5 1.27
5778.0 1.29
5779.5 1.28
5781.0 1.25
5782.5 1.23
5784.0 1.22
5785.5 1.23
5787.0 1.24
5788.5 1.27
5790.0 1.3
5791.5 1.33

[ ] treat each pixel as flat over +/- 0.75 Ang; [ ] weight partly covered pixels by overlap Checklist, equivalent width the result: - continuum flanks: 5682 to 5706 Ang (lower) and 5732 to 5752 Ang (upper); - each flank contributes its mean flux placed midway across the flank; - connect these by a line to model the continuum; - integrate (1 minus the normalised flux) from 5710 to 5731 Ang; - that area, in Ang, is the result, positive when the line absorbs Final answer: 1.4 Ang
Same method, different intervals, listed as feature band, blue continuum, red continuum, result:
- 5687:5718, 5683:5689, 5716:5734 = 2.5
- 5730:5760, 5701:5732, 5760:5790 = -2.1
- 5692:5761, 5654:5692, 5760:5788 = 2.4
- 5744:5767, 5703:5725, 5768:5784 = -1.9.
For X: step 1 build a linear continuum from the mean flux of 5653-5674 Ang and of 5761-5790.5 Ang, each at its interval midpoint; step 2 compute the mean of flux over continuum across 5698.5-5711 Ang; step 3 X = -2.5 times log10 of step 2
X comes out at 0.12 mag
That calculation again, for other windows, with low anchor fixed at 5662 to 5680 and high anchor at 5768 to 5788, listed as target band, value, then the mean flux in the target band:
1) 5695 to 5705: 0.10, 1.2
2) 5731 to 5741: -0.05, 1.36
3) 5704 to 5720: 0.15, 1.14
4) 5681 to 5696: 0.00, 1.31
